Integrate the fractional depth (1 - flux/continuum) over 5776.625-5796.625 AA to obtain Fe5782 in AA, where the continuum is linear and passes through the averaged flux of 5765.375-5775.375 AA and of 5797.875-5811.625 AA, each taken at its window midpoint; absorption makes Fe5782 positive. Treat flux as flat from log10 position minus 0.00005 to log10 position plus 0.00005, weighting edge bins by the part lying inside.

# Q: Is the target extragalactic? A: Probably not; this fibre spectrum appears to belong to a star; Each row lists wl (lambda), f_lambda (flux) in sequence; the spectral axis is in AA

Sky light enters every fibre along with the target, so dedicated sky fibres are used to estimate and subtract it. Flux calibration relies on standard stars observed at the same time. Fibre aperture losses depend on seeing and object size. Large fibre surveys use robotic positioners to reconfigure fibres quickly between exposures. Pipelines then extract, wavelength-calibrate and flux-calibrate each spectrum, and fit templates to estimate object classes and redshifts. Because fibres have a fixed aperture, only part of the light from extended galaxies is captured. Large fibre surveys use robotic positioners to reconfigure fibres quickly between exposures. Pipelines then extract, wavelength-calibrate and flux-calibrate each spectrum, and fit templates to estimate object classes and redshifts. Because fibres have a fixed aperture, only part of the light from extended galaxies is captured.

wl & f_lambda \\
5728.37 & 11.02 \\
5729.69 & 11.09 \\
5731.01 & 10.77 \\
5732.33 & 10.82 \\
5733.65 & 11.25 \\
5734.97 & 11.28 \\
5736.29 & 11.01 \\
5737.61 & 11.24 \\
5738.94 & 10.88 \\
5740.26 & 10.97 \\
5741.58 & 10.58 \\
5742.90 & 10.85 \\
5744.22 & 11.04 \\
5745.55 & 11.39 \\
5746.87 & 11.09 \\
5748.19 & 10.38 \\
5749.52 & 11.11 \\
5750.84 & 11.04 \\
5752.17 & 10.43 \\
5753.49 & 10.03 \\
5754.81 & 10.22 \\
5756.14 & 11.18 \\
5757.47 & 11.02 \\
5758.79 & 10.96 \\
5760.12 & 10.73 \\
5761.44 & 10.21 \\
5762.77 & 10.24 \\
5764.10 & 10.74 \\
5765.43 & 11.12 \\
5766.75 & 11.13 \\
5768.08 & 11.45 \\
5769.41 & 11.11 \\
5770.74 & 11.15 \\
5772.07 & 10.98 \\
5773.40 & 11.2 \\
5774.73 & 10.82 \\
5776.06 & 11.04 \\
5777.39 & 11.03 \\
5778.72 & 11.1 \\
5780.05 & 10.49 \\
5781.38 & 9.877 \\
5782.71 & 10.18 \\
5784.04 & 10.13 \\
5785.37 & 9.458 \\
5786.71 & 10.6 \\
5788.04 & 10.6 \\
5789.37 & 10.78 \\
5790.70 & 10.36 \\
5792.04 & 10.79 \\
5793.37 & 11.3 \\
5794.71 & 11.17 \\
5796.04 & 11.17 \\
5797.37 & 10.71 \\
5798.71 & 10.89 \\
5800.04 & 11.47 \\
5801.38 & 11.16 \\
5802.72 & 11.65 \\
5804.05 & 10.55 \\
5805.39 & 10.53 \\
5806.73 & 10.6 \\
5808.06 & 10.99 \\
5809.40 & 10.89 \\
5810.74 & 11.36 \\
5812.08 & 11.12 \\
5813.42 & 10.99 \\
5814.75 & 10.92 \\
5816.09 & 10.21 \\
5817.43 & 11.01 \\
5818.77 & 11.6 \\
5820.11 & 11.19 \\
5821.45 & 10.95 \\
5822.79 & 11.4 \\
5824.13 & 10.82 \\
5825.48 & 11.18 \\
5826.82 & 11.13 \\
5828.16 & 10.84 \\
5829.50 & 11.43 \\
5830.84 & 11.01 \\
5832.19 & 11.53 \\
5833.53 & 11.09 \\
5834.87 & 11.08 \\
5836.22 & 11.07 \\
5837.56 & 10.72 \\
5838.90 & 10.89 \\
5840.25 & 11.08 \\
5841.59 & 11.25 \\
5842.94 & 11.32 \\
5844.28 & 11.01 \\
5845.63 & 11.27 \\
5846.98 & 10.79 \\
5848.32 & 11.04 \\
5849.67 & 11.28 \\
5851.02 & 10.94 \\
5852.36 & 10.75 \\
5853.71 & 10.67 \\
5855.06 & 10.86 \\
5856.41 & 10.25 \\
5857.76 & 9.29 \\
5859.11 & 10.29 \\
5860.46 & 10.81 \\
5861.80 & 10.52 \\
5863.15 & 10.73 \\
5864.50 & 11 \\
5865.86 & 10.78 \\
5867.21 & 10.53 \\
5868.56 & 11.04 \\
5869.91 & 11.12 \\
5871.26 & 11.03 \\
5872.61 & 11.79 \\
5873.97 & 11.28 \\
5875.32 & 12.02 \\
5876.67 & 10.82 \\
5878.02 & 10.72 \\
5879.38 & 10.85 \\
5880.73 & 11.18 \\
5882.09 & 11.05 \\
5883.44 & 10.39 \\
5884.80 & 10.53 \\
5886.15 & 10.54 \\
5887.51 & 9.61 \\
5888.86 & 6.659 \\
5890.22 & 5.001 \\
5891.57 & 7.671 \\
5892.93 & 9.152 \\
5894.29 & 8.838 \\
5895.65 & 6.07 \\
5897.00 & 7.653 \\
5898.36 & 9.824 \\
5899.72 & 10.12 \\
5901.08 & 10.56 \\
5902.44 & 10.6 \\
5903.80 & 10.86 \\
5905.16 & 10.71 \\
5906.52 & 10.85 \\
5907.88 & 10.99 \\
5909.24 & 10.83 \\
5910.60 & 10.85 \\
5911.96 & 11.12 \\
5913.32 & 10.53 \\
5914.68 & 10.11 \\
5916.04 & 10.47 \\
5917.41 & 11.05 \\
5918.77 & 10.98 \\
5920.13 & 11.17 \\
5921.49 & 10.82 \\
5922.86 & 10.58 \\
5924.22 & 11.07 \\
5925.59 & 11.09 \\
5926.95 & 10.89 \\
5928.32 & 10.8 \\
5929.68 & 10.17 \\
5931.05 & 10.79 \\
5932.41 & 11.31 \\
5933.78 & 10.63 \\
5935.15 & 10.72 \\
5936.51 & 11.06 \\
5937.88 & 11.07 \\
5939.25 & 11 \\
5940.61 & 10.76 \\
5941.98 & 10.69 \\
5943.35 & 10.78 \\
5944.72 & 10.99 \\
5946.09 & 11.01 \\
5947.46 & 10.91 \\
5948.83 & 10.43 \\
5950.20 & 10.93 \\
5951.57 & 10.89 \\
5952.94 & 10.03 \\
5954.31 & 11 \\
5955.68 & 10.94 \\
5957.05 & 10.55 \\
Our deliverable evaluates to 0.8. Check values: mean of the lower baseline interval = 11.1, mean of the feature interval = 10.6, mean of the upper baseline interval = 11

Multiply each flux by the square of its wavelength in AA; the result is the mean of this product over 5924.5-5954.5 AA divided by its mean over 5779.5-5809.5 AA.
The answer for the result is 1.06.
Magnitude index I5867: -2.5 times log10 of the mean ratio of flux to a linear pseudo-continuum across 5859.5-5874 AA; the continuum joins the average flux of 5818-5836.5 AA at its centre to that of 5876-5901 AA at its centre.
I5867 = -0.103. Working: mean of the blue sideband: 11.2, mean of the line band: 10.9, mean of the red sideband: 9.29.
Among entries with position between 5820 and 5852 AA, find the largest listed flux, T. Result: 11.53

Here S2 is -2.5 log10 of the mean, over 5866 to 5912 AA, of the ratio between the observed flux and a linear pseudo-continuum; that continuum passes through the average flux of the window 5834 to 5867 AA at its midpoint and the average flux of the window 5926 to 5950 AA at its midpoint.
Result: 0.08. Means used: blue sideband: 10.8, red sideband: 10.8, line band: 10.1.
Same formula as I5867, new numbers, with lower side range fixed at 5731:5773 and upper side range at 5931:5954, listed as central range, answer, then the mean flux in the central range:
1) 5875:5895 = 0.13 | 9.62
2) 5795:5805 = -0.02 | 11.1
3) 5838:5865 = 0.01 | 10.8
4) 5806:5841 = -0.02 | 11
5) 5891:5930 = 0.06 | 10.2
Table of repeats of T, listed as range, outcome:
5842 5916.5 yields 12.02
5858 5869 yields 11.04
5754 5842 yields 11.65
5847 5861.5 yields 11.28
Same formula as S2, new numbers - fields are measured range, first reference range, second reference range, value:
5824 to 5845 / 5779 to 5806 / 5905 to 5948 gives -0.03 mag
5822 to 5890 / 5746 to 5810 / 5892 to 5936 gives -0.02 mag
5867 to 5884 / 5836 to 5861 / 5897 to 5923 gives -0.04 mag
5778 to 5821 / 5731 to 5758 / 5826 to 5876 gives 0.01 mag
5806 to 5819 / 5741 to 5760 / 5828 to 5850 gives 0.01 mag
